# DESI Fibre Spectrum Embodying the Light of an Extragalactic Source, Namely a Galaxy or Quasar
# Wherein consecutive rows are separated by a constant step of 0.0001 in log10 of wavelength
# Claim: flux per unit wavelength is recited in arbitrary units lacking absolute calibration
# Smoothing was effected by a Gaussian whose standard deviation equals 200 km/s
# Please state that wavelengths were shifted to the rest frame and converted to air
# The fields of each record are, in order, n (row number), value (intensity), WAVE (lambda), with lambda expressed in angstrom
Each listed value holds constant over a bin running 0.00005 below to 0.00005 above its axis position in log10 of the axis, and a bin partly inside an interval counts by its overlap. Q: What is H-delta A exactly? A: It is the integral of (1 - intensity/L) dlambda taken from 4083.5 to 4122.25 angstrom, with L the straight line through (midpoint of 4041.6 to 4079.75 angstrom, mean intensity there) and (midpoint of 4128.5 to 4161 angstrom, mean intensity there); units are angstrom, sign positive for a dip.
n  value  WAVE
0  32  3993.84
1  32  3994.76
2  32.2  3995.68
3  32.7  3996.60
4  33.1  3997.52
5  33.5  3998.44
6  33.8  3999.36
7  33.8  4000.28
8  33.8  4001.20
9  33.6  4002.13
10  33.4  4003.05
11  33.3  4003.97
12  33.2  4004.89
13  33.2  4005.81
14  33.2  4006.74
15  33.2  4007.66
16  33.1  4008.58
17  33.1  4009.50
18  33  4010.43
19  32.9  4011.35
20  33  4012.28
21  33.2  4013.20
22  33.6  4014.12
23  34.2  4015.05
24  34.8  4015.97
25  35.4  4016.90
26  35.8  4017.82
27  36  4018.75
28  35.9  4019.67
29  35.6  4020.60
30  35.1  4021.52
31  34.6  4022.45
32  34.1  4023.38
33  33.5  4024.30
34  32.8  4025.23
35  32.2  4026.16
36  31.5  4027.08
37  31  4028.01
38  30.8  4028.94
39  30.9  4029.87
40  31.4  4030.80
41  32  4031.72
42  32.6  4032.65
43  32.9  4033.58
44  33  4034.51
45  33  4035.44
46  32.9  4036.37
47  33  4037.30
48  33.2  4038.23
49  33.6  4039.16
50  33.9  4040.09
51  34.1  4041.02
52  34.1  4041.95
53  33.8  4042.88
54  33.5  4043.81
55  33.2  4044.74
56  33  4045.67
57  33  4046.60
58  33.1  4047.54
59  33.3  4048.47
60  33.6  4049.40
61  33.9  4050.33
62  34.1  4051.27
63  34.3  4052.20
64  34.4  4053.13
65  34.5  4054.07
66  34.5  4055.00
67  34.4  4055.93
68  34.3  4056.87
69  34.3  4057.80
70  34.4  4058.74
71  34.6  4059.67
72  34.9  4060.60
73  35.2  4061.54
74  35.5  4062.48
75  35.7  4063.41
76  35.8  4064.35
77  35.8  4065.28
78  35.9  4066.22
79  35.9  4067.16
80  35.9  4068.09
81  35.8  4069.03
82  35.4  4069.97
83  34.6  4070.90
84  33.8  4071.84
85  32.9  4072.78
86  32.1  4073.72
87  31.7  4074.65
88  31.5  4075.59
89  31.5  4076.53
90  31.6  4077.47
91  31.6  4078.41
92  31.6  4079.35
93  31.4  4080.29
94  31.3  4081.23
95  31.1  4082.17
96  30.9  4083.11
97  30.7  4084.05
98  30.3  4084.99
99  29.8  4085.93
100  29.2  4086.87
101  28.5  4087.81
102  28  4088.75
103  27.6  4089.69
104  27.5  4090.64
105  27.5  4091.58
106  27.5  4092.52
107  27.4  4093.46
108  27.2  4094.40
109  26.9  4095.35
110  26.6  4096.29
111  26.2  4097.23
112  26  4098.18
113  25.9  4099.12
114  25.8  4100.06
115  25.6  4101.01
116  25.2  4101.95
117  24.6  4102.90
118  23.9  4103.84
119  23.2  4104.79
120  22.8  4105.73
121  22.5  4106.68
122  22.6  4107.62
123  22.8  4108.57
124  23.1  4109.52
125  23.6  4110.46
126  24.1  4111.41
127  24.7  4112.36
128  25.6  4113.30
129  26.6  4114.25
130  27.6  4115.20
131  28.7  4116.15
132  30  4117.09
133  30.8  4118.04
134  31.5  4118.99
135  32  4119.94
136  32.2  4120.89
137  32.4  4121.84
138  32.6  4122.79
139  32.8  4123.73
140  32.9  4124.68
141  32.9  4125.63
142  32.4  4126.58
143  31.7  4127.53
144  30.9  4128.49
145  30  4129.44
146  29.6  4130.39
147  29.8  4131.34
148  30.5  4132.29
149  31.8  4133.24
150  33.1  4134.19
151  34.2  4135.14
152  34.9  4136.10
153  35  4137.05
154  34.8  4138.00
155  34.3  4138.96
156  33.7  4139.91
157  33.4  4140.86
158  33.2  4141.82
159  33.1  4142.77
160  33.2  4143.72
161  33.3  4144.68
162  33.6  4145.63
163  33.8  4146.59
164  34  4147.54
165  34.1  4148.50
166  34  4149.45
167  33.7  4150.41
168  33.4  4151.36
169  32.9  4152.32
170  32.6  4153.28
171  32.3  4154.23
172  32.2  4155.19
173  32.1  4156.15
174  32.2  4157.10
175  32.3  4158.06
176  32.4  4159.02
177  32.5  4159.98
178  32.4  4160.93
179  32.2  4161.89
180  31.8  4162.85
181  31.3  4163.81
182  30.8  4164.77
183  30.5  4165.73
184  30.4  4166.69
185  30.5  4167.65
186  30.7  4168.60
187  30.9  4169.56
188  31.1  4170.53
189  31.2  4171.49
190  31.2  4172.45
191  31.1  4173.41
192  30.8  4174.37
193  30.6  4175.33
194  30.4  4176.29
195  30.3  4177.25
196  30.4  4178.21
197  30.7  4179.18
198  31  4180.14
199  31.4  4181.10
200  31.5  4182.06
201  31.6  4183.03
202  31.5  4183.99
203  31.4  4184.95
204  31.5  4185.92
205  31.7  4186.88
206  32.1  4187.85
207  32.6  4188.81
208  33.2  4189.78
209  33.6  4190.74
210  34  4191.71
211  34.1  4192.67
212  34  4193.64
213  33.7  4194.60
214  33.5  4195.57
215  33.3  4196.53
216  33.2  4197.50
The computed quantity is 7.5 angstrom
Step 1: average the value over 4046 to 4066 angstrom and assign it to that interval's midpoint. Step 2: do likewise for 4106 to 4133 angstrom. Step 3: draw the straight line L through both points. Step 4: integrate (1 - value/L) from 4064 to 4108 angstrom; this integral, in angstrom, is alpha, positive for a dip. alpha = 3.3 angstrom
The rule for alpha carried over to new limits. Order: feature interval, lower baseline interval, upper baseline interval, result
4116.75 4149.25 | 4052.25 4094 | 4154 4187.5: -0.88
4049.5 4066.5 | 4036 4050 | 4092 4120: -1.68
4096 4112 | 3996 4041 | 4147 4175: 4.02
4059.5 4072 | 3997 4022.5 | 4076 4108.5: -2.44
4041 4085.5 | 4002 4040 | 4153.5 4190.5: -1.04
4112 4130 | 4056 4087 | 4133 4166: 1.44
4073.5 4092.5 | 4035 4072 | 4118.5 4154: 2.03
